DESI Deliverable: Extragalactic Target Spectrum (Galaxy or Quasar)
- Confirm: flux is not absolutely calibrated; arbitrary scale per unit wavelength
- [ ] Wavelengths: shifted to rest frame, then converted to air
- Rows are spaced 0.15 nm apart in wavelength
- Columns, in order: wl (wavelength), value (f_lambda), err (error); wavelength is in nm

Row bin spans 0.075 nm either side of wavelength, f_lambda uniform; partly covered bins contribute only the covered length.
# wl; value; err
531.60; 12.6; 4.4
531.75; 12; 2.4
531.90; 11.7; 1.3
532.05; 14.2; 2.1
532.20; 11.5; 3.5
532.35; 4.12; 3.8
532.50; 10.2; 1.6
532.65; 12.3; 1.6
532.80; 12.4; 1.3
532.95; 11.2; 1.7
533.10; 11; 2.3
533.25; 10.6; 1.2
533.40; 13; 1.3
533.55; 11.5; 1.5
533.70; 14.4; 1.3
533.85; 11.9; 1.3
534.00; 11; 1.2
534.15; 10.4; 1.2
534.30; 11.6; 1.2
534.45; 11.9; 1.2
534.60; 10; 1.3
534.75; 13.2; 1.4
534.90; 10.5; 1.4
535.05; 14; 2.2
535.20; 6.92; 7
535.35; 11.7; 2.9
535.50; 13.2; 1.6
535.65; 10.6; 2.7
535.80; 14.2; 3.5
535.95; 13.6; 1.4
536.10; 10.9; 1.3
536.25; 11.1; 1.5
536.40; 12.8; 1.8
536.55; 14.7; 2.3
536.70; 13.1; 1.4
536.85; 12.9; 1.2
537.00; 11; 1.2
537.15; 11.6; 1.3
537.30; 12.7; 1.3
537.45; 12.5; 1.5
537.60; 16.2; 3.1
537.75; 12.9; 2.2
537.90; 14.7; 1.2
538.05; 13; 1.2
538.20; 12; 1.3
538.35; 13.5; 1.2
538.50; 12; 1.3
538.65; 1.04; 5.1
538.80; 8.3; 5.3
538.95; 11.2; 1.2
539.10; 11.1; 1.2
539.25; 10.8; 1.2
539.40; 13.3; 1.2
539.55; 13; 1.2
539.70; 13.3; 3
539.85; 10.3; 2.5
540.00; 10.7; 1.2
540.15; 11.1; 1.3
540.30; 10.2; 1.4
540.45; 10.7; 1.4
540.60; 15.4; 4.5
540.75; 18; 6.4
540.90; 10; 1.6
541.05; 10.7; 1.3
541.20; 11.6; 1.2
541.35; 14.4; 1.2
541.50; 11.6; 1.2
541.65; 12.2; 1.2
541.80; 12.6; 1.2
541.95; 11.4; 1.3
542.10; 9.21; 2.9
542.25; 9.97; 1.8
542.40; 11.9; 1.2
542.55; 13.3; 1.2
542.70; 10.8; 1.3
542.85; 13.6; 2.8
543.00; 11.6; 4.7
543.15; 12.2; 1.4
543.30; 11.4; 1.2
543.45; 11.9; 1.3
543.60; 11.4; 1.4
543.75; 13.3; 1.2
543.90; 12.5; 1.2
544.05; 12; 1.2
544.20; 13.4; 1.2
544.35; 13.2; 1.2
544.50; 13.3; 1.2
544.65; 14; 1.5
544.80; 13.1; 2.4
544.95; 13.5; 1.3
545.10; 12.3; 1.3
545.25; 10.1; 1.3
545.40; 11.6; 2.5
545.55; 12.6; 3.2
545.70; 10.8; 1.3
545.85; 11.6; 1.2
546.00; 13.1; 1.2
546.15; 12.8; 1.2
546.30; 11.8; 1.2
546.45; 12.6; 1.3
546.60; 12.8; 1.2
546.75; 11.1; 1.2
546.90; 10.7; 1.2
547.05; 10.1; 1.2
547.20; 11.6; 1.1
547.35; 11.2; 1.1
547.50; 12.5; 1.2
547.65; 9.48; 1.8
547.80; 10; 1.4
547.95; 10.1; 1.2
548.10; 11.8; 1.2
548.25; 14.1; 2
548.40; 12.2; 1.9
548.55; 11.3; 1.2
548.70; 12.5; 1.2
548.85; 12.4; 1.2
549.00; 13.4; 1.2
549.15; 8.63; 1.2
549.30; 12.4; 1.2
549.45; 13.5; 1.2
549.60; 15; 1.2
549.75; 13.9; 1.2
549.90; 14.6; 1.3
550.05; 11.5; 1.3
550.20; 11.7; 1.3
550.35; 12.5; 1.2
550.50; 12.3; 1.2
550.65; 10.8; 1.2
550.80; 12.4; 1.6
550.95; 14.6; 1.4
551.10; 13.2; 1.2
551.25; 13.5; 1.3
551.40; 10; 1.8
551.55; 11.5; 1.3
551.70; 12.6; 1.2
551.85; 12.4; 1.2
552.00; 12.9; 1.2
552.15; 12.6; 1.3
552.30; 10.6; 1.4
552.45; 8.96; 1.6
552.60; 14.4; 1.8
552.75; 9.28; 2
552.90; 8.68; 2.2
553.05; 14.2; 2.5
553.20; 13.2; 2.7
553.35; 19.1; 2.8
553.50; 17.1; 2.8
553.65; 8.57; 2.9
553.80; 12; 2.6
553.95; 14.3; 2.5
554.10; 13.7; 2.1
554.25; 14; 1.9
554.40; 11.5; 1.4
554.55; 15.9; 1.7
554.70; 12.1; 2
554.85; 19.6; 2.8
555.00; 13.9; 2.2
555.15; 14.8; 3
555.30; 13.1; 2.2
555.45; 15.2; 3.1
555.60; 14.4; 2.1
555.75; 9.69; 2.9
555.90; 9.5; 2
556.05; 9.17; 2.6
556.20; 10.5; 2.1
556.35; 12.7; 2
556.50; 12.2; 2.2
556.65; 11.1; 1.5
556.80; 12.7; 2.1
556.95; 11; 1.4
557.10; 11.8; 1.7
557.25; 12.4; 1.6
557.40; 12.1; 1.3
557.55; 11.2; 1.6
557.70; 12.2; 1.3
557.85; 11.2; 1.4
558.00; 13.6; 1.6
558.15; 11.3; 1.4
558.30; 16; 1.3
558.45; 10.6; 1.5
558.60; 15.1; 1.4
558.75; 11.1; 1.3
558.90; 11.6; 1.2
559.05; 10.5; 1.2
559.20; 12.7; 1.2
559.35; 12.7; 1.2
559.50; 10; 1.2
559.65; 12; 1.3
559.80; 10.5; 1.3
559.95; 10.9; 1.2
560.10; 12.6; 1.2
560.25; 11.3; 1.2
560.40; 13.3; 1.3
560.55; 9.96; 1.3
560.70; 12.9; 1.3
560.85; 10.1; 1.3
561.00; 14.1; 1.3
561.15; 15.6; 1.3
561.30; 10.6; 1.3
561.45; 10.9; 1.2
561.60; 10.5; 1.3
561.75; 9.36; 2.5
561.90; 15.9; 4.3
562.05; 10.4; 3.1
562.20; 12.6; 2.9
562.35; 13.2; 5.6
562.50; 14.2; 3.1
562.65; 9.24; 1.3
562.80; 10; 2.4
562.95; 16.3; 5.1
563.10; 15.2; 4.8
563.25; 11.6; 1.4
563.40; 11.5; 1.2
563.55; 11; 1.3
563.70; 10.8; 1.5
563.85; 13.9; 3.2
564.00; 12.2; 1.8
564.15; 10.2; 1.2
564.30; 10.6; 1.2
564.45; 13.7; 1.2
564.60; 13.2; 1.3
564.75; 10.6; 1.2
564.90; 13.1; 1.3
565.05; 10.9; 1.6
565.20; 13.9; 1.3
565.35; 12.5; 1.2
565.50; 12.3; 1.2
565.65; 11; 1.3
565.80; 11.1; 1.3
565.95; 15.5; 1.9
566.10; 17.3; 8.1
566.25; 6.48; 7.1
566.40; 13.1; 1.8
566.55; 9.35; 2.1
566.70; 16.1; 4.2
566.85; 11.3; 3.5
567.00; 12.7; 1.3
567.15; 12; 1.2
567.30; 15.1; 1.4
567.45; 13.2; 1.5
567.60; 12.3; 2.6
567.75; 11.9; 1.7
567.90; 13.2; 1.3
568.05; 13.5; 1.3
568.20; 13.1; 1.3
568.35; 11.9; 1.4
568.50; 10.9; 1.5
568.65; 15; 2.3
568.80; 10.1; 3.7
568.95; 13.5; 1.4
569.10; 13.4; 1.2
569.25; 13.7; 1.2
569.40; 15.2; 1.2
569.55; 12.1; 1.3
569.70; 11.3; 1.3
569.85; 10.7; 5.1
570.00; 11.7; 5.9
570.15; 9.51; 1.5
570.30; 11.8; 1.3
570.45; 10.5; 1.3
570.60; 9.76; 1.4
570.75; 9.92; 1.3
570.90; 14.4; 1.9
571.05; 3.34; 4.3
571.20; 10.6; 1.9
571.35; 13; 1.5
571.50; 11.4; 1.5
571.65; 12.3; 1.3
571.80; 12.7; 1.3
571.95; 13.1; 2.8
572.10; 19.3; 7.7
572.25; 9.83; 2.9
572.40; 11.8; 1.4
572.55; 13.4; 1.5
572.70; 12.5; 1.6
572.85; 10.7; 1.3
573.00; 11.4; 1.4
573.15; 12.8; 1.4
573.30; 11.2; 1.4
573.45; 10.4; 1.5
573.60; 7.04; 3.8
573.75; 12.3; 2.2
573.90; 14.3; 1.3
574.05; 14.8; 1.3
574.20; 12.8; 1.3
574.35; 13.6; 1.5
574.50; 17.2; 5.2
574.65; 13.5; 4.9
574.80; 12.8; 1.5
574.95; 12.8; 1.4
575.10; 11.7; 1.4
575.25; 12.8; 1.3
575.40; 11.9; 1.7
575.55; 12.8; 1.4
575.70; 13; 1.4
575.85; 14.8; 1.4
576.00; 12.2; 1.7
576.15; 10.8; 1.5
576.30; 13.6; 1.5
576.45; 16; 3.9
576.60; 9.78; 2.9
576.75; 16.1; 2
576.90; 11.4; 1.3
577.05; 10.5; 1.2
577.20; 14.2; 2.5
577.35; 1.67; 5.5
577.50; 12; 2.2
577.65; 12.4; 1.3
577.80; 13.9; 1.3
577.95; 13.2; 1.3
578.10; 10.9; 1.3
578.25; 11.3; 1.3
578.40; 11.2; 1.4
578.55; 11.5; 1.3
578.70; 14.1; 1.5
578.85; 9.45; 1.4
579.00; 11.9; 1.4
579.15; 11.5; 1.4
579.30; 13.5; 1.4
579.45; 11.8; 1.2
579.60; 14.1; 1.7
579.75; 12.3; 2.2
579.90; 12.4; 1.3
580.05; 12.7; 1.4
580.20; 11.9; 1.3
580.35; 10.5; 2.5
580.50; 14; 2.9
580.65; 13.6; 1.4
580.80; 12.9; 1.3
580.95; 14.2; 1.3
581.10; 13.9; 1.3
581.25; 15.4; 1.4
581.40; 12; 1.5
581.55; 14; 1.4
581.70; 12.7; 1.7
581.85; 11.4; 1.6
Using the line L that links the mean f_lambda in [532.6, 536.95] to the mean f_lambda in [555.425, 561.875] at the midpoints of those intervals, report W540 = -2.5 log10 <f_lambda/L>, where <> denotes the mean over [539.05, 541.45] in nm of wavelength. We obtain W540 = -0.022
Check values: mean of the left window 11.9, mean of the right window 11.8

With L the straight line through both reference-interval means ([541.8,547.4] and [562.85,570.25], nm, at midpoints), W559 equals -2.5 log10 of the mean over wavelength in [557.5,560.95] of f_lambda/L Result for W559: 0.04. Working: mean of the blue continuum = 12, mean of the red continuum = 12.5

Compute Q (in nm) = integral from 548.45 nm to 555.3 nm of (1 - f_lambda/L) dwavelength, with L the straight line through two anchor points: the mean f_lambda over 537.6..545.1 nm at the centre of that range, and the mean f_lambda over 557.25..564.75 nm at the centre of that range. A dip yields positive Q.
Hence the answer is -0.45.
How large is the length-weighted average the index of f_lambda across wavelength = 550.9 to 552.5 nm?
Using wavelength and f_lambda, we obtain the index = 12.1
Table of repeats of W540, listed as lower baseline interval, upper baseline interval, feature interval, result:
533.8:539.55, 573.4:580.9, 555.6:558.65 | 0.02 mag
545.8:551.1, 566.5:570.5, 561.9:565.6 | 0.01 mag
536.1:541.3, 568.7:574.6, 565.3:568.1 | -0.05 mag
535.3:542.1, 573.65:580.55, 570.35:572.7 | 0.06 mag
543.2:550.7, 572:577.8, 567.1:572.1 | 0.02 mag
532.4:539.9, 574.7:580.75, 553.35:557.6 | -0.07 mag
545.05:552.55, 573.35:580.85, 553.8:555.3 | -0.18 mag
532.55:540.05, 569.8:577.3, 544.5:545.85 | -0.03 mag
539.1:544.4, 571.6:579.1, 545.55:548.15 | 0.06 mag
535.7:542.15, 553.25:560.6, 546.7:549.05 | 0.07 mag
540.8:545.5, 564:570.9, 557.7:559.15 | -0.01 mag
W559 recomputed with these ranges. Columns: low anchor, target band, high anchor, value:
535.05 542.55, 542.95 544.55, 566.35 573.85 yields -0.040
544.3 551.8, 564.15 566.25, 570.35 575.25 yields -0.027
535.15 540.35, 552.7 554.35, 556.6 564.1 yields -0.099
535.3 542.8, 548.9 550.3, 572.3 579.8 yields -0.058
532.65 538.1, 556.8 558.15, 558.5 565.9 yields 0.011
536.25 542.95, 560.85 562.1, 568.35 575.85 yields 0.004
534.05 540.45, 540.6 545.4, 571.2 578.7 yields -0.043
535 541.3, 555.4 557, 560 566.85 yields 0.049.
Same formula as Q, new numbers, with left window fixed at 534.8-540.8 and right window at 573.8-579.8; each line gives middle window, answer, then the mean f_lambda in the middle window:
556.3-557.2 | 0.02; 11.9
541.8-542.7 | 0.06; 11.2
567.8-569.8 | -0.06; 12.8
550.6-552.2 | -0.03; 12.4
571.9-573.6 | 0.04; 12.2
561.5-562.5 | 0.01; 12.1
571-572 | 0.11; 11.1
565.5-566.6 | 0.03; 12.1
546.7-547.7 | 0.09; 11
